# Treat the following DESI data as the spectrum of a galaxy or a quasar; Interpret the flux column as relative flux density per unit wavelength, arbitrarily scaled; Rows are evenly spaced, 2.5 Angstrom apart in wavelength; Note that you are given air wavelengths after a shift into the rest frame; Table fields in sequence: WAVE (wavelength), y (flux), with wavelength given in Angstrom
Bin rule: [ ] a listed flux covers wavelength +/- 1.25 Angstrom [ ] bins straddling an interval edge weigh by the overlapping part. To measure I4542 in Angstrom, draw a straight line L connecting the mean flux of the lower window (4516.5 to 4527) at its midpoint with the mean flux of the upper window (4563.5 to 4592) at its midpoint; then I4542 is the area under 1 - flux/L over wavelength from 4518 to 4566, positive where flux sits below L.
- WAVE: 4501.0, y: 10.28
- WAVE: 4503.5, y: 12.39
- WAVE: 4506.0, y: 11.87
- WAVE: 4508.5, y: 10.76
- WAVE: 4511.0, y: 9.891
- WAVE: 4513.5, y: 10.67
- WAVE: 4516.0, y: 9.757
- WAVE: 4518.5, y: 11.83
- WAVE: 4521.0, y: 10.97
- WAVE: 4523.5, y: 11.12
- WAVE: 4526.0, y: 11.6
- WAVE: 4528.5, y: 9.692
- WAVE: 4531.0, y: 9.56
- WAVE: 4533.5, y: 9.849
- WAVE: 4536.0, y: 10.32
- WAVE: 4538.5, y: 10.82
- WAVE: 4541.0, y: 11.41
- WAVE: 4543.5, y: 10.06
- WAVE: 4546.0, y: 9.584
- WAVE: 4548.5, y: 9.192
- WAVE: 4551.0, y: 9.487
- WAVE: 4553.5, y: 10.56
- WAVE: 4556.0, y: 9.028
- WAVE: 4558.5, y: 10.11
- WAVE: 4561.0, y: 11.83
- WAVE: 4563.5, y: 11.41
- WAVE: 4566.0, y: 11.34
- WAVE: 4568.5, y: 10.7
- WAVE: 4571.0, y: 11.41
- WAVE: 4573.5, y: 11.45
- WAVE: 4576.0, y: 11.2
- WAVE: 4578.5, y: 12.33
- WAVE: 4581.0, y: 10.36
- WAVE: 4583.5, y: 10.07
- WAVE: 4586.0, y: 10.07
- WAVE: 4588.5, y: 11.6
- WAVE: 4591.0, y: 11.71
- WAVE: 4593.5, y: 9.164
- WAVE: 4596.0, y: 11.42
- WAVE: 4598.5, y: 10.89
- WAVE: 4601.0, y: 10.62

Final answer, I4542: 3.3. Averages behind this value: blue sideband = 11.3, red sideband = 11.1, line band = 10.4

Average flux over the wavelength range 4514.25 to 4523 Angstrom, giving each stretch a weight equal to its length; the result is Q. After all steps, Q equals 10.9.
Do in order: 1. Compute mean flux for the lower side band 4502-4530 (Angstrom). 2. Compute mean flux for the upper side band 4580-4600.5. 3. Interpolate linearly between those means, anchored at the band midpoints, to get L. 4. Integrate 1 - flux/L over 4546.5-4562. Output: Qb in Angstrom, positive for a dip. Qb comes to 1.2 Angstrom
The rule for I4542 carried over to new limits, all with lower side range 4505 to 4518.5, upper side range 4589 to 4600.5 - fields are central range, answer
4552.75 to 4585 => -0.4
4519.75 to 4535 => 0.4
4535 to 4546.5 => 0.3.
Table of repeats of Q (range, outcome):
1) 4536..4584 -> 10.7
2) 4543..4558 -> 9.65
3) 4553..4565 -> 10.6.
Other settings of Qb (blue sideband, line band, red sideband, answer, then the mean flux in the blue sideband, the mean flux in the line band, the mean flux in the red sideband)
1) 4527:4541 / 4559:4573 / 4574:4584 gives -0.6 Angstrom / 10.2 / 11.3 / 11.1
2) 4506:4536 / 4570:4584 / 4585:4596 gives -0.6 Angstrom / 10.6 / 11.2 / 10.7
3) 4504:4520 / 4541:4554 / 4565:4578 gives 1.4 Angstrom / 10.9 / 9.89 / 11.3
